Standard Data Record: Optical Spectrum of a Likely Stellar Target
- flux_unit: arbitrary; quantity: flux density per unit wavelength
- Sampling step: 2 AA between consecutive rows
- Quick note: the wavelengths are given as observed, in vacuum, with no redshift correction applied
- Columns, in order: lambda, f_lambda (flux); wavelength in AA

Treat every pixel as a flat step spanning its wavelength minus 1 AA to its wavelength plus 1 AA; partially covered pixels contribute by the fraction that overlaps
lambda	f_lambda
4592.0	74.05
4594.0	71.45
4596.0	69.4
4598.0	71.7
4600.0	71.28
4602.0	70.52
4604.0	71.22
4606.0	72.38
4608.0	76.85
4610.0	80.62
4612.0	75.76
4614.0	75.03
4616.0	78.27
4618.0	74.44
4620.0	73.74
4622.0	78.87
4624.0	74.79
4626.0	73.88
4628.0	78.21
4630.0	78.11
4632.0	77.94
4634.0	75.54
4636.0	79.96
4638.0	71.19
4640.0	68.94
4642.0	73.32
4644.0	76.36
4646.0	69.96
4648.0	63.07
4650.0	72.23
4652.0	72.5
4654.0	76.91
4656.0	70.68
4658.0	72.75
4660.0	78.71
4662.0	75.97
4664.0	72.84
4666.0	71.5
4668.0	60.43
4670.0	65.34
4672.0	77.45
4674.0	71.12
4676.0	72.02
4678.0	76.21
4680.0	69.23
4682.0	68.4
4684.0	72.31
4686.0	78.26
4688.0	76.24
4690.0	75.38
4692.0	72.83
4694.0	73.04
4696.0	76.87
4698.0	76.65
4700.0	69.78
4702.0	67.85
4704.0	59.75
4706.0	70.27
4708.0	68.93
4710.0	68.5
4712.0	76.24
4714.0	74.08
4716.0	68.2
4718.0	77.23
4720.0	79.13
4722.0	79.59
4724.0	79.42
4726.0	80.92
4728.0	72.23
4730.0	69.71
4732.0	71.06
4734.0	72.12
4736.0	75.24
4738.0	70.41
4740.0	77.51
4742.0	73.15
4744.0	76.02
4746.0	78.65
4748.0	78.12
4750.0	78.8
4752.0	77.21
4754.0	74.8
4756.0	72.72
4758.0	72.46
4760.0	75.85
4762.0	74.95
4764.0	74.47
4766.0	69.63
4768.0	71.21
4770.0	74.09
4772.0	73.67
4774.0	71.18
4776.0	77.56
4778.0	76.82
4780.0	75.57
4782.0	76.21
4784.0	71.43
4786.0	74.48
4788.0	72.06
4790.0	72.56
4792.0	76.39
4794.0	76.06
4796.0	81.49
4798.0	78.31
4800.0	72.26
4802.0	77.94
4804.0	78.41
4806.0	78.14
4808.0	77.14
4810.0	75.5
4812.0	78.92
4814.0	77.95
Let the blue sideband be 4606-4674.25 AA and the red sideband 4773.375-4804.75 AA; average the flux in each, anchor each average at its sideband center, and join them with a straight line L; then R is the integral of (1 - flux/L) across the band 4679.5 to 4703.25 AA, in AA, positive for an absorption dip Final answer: 0.47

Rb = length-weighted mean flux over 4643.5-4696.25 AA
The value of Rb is 72.4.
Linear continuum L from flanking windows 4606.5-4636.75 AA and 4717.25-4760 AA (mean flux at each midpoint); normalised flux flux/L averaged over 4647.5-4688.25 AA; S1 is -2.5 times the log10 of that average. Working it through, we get 0.060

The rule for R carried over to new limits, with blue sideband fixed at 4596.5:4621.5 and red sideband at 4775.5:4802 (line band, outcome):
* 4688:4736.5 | 1.19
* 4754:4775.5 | 0.62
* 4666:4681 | 0.88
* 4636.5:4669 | 1.21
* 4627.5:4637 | -0.44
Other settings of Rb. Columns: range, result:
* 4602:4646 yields 75.3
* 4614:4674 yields 73.6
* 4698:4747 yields 73.2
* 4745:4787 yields 74.8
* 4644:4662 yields 72.6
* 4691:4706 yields 70.9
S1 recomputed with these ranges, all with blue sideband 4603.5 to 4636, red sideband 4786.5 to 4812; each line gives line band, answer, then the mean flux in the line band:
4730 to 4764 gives 0.02 mag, 74.8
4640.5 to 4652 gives 0.08 mag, 71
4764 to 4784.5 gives 0.04 mag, 73.8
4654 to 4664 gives 0.02 mag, 74.6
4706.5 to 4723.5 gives 0.03 mag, 74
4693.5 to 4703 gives 0.05 mag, 72.8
